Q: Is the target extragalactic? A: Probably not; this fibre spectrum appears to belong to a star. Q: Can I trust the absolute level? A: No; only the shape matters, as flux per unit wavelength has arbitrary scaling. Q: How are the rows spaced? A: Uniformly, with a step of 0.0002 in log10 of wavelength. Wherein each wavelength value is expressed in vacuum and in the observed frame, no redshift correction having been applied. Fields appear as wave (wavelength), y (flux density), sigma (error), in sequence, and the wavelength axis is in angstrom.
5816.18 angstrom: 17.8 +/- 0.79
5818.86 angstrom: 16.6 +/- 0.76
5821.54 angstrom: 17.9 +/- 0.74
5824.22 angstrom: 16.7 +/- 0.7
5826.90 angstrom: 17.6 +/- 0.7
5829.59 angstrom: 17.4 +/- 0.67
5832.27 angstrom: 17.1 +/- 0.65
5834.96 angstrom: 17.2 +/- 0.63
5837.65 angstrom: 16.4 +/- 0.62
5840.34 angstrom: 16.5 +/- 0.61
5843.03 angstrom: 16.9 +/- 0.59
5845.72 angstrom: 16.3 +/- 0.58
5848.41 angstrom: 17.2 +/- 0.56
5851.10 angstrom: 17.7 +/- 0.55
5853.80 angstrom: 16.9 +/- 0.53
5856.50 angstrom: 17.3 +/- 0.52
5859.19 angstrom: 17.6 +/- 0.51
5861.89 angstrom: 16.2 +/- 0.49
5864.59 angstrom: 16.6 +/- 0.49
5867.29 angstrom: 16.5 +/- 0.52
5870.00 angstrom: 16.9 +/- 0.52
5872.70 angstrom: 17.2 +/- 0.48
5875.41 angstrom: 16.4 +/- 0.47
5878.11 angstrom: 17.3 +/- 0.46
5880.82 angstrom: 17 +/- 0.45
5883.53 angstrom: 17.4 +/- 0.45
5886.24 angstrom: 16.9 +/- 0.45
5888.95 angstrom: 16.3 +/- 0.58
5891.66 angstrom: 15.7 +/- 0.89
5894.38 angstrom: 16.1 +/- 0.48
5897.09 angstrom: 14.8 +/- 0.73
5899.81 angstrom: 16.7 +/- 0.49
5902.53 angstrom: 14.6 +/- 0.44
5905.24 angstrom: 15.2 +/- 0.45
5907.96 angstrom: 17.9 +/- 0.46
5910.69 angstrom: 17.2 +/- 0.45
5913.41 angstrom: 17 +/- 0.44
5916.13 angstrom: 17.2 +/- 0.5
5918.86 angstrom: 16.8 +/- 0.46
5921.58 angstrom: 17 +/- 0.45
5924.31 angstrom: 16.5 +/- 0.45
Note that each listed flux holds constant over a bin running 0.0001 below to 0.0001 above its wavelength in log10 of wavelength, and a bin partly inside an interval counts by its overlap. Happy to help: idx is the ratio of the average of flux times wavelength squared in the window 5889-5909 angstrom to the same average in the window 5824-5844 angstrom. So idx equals 0.95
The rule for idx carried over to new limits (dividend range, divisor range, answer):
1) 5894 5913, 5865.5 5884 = 0.96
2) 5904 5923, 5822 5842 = 1.02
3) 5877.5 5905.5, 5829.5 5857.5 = 0.97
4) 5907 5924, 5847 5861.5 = 1.01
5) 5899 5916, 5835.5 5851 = 1.00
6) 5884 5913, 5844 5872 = 0.97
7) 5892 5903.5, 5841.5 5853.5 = 0.93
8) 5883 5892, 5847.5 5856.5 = 0.97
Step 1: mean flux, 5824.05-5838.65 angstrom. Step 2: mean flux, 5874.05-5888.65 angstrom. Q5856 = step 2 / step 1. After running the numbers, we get 0.99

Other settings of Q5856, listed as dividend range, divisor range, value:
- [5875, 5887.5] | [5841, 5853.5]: 1.00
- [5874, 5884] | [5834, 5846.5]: 1.02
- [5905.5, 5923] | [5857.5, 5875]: 1.01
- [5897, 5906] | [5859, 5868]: 0.93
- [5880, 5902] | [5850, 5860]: 0.94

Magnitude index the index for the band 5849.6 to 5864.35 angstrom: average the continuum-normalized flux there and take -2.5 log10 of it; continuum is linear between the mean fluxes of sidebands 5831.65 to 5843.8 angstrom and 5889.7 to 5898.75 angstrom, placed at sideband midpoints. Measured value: -0.05 mag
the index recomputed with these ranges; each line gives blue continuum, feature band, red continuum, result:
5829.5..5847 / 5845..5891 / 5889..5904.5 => -0.05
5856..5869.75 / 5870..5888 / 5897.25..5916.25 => -0.02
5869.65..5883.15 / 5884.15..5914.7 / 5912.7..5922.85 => 0.05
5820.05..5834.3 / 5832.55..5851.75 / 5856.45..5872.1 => 0.02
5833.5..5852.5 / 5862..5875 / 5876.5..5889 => 0.02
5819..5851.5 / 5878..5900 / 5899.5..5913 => 0.01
